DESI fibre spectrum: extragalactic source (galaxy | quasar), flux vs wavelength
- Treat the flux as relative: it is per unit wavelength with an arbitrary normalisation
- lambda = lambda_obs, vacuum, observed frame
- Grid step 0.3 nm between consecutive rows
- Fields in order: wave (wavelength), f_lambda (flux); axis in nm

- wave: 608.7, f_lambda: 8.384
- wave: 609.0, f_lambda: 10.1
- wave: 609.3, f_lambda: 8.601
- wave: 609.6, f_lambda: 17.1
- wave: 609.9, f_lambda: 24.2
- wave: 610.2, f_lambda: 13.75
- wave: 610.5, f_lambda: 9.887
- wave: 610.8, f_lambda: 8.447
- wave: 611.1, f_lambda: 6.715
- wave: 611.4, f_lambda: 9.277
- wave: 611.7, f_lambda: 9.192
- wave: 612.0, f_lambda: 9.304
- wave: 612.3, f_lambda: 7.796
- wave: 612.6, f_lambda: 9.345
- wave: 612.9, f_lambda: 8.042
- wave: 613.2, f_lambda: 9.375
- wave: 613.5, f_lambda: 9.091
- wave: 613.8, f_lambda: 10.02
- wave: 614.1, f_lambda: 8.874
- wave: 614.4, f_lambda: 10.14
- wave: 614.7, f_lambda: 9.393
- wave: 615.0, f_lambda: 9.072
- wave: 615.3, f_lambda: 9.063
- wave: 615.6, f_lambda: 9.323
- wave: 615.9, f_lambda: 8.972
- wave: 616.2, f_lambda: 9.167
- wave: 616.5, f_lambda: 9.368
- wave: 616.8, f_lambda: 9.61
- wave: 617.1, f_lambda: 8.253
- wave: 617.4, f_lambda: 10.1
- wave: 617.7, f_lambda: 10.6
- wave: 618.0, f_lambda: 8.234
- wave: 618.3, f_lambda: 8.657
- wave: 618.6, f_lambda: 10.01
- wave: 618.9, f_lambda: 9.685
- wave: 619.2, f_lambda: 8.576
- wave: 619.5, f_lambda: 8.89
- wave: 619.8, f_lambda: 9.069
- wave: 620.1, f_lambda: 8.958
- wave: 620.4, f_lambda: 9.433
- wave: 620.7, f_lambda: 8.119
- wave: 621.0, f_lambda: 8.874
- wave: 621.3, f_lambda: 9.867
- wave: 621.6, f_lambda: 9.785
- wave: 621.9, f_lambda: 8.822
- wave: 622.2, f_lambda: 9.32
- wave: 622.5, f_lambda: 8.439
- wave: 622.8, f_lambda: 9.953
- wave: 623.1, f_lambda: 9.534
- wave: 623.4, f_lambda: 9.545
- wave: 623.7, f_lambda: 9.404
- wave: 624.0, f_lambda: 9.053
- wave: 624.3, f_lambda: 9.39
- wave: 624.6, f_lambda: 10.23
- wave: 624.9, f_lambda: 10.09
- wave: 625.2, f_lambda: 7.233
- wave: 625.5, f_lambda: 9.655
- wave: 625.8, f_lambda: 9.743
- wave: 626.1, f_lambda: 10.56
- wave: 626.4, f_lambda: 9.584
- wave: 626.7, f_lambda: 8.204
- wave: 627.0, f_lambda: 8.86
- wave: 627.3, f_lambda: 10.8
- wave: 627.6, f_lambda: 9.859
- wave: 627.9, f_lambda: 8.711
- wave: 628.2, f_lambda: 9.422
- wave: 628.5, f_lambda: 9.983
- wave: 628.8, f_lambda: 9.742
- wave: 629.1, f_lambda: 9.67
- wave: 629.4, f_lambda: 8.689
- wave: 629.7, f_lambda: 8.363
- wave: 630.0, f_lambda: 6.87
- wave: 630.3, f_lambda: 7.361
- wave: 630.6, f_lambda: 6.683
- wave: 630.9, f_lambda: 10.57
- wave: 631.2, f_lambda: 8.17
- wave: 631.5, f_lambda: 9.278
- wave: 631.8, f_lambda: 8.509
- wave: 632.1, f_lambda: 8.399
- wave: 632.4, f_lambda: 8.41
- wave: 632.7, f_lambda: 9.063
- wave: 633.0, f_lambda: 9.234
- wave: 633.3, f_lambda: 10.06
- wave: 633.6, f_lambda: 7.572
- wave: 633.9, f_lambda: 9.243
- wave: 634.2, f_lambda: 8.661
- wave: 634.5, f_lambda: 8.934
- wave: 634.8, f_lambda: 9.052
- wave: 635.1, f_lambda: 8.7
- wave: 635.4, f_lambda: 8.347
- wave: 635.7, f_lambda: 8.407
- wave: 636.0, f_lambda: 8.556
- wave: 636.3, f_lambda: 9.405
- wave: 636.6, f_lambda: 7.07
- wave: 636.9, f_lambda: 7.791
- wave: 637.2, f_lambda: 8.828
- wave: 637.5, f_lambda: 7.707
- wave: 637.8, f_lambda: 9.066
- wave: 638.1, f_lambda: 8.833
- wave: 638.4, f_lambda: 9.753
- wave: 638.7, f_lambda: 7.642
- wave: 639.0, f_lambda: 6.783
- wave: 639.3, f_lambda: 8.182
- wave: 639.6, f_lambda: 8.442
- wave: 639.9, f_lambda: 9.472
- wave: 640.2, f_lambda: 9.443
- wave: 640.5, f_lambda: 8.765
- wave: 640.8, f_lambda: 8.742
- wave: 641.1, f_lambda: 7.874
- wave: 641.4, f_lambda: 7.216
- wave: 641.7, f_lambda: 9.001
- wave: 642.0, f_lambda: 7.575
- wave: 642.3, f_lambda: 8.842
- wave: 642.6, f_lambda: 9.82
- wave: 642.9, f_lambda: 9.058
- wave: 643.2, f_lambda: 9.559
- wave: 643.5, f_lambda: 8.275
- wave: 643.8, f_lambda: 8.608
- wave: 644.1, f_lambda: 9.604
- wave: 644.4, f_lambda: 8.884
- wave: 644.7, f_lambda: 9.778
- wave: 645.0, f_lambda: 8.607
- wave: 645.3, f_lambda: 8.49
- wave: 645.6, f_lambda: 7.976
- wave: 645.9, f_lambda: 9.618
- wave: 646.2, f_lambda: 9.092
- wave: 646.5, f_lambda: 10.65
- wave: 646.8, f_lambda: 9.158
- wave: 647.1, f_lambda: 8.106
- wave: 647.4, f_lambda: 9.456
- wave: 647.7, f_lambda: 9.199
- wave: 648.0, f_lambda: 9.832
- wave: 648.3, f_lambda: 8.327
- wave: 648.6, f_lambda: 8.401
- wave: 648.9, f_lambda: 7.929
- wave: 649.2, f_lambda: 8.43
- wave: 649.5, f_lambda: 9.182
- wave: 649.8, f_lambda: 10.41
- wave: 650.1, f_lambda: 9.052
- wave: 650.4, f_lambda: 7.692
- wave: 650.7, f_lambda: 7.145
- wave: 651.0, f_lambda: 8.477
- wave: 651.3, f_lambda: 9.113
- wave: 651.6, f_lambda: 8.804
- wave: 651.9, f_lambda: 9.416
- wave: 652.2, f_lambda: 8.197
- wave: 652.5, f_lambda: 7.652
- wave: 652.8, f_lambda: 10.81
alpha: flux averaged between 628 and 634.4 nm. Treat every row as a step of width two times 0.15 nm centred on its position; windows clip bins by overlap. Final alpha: 8.76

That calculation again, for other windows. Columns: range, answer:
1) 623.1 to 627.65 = 9.47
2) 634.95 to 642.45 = 8.42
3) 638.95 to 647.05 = 8.81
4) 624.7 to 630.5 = 9.11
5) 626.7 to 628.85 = 9.52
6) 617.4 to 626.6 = 9.32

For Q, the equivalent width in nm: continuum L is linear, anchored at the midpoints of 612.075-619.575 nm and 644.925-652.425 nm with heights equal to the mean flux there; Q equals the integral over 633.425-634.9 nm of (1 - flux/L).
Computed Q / 0.046 nm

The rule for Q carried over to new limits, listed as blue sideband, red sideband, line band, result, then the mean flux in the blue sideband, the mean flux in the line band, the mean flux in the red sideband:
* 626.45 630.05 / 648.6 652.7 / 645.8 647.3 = -0.11 nm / 9.17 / 9.32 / 8.6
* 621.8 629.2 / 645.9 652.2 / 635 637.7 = 0.25 nm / 9.43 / 8.32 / 8.89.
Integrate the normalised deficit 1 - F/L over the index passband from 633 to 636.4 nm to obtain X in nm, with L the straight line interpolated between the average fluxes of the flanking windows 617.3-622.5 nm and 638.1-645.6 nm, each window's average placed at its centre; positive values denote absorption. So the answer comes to 0.009 nm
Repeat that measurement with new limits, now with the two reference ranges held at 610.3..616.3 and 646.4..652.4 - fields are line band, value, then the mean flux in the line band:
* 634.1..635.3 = 0.01 nm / 8.82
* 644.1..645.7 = 0.00 nm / 8.85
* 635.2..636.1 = 0.05 nm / 8.44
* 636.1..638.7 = 0.12 nm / 8.5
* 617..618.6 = -0.04 nm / 9.28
